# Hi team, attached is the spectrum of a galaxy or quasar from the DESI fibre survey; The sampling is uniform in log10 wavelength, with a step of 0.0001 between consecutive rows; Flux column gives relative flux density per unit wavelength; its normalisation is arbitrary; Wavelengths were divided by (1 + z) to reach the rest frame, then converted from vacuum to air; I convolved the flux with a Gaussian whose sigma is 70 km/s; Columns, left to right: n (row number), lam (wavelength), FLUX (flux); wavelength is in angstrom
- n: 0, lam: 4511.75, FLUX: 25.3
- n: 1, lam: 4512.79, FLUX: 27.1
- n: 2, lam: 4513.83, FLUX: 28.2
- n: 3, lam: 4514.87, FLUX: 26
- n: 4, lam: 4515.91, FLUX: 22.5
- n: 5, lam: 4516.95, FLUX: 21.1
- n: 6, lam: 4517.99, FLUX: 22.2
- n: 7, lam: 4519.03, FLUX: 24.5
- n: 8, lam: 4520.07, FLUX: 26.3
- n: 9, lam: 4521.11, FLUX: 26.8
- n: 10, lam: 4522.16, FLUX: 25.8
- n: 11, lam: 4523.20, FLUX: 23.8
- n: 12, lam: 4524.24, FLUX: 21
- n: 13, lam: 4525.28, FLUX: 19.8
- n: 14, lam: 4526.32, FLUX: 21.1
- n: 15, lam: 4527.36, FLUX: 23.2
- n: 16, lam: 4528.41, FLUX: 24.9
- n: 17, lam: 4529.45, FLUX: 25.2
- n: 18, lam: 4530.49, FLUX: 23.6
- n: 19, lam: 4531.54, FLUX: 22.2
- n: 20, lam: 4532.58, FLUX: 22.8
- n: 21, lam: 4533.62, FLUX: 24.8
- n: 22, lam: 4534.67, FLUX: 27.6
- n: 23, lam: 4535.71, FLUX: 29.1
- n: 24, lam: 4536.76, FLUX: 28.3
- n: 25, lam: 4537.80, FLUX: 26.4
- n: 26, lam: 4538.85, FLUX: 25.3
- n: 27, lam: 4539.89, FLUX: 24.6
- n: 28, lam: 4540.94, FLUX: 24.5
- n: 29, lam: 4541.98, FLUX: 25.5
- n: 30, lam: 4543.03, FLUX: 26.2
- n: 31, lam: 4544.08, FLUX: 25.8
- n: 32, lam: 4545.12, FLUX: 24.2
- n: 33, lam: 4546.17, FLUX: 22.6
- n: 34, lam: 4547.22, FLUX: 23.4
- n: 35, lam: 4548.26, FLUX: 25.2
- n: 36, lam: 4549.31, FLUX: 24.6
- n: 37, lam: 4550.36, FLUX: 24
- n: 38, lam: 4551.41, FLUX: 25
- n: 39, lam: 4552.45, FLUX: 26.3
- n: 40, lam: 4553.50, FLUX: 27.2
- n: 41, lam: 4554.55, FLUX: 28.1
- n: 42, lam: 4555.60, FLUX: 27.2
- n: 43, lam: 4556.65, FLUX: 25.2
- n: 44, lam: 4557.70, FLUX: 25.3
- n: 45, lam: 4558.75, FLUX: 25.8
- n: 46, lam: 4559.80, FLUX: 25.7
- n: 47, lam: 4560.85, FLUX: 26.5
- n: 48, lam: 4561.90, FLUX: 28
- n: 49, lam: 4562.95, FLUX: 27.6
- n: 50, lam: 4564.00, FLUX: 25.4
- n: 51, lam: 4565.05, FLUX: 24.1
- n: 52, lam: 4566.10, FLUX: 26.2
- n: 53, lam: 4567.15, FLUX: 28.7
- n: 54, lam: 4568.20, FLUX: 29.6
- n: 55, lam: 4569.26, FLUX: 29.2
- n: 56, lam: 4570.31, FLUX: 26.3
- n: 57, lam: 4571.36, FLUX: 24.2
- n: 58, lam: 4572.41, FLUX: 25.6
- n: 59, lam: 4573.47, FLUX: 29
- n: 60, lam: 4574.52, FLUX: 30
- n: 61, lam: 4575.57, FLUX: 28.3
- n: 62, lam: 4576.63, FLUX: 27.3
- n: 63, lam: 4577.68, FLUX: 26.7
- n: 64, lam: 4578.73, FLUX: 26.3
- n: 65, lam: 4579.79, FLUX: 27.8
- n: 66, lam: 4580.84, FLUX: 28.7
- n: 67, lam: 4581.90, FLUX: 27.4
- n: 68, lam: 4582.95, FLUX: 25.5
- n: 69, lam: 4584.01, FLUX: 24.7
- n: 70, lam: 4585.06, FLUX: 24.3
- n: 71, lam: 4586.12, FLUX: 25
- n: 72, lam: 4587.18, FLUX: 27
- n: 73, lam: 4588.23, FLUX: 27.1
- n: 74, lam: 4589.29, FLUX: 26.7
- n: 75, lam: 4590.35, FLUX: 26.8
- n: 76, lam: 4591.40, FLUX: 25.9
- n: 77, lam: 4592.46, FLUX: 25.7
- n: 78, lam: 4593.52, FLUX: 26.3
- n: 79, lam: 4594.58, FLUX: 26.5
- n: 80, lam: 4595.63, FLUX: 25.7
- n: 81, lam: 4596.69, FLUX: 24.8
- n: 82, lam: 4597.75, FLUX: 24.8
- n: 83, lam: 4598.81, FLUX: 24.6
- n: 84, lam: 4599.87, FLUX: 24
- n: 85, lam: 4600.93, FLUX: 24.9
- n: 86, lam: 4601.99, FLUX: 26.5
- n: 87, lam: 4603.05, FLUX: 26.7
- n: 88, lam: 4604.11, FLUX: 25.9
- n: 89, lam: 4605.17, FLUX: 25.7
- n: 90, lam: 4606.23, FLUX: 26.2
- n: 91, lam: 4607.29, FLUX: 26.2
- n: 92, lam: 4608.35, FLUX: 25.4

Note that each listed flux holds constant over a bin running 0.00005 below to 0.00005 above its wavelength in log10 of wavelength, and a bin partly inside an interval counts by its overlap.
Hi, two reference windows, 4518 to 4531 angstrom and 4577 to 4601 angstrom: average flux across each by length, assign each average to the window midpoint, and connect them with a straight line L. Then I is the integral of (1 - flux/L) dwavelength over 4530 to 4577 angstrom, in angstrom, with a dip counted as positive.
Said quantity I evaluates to -2.4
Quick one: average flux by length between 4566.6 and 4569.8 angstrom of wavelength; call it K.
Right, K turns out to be 29.1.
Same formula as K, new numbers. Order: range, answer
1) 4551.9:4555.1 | 27.2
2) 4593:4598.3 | 25.6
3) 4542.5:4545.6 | 25.4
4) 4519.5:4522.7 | 26.2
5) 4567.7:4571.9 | 27.3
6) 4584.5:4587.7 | 25.4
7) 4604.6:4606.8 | 26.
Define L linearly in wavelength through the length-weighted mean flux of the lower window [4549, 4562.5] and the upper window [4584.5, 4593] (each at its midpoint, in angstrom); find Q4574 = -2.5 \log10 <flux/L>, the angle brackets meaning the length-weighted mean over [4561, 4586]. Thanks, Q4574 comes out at -0.04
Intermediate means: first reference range 26.1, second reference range 26.1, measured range 27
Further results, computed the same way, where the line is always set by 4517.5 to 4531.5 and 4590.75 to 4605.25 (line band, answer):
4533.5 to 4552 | -0.06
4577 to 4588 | -0.05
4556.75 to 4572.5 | -0.08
